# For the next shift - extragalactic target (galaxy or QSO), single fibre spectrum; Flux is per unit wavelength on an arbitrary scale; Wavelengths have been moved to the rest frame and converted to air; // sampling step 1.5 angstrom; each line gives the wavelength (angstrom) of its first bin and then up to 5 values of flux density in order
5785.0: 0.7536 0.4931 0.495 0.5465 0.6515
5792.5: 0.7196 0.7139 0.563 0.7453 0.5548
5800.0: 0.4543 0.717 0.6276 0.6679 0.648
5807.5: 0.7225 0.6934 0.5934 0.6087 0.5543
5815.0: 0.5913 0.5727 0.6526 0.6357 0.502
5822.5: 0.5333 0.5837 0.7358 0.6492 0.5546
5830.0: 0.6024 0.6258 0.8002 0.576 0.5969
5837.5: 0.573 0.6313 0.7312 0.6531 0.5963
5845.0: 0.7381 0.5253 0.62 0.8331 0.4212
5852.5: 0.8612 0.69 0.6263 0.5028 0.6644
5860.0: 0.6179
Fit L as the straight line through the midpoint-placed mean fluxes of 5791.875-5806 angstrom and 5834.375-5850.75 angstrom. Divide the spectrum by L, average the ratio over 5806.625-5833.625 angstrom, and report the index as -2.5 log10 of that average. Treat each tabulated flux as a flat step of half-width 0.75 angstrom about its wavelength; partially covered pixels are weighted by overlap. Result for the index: 0.03 mag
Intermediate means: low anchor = 0.64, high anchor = 0.639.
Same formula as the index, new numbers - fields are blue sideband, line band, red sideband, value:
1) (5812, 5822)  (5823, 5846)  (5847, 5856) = -0.019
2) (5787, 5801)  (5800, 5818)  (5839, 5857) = -0.018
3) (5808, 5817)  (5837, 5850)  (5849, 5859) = -0.022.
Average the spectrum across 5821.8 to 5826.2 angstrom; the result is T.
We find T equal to 0.617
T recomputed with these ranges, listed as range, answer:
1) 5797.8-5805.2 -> 0.604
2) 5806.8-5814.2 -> 0.634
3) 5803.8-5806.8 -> 0.659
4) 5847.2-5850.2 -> 0.721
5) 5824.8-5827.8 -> 0.689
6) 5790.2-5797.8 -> 0.677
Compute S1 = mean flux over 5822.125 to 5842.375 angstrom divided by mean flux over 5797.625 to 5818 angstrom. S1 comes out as 1.0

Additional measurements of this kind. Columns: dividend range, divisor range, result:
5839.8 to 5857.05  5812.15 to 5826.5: 1.10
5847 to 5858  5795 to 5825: 1.06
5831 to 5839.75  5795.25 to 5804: 1.03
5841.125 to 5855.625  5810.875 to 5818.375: 1.11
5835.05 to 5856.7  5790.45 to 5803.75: 1.01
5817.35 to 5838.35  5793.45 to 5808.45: 0.96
